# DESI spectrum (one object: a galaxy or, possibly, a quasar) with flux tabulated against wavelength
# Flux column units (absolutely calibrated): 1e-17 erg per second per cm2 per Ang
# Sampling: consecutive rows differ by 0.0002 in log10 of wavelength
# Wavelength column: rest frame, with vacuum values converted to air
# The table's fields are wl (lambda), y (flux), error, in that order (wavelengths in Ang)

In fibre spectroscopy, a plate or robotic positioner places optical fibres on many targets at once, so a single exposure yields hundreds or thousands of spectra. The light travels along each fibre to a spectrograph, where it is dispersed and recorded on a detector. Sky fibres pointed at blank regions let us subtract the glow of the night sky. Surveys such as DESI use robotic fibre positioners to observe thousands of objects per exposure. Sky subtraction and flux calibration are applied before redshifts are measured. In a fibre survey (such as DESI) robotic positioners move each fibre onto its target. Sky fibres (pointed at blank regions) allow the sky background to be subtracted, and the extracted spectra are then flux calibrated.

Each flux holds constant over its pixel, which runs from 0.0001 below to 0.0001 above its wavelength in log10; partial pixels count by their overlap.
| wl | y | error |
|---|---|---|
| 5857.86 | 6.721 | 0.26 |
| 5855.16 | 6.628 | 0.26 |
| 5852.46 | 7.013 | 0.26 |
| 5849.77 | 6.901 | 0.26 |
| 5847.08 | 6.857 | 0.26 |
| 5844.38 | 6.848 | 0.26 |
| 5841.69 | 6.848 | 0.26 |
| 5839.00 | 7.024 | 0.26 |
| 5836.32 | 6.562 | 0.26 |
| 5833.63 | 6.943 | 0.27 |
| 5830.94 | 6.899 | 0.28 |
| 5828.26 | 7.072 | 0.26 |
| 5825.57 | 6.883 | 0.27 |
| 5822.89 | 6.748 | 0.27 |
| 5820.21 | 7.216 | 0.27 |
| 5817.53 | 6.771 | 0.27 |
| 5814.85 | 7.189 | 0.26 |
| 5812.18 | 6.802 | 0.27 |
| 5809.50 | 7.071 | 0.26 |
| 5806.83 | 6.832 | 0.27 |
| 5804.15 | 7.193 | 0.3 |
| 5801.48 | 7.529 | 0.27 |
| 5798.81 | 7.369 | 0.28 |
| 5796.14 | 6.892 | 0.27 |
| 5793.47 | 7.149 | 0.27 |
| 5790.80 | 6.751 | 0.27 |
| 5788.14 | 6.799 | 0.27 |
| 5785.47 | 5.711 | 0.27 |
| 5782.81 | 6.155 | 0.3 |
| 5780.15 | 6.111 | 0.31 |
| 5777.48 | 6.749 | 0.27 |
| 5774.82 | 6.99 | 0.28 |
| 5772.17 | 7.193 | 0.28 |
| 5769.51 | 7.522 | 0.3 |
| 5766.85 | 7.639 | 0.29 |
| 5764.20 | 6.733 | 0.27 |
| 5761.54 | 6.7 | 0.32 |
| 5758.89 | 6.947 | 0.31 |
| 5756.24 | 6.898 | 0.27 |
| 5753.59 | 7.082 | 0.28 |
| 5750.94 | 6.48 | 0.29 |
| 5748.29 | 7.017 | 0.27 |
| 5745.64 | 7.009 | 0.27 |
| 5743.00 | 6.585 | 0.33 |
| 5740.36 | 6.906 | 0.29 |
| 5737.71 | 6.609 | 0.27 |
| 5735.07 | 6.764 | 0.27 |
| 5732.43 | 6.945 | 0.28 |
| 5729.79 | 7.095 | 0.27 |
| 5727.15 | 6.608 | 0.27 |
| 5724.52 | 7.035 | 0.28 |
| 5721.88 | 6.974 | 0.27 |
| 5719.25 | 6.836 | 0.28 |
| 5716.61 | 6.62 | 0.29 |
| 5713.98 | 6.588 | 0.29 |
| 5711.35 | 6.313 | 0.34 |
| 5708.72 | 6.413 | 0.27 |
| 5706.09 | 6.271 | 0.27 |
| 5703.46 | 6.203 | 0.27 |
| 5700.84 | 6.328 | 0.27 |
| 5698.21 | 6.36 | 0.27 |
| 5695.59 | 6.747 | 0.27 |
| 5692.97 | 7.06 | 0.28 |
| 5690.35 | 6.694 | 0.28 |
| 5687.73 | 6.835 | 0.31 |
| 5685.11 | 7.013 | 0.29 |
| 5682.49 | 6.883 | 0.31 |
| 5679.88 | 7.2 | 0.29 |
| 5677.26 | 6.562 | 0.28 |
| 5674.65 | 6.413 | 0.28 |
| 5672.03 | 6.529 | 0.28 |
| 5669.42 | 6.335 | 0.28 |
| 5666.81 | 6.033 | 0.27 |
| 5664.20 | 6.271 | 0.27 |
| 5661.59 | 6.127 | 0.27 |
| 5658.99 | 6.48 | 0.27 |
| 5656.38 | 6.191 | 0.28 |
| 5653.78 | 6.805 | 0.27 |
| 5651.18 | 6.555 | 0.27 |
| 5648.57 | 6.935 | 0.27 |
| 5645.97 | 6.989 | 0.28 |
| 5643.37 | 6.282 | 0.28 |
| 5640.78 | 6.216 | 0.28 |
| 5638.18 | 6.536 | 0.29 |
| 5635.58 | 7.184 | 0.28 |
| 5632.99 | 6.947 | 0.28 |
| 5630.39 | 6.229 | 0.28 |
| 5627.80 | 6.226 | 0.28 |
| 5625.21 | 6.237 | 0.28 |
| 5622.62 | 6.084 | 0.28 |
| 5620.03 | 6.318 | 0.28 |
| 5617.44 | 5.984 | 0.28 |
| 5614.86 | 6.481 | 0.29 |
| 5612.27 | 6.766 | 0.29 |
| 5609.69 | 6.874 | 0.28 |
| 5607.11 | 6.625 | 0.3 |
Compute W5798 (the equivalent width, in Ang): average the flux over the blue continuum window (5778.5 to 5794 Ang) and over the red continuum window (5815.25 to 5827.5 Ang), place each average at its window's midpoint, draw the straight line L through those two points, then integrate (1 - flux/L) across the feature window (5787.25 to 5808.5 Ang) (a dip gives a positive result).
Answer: -1.6 Ang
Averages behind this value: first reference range 6.41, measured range 7.07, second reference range 6.93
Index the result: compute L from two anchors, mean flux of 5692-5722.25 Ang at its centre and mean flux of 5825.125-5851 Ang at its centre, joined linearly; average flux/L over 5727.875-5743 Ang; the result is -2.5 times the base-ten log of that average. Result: -0.03 mag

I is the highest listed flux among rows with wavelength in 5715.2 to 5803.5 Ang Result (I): 7.639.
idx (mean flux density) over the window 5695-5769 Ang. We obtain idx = 6.75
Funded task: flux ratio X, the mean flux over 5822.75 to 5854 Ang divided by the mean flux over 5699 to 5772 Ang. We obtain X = 1.01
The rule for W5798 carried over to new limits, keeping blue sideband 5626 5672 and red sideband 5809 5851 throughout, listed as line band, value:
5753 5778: -1.08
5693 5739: 0.02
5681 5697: -0.71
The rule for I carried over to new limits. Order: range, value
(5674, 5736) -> 7.2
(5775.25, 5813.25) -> 7.529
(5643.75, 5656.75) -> 6.989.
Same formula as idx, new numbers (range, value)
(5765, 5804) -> 6.9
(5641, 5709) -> 6.56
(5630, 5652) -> 6.67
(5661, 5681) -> 6.43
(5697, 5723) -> 6.49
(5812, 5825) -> 6.96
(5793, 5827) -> 7.05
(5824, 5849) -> 6.88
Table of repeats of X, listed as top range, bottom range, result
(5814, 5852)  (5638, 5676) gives 1.07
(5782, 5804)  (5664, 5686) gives 1.04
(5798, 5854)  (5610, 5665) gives 1.08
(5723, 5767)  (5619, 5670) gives 1.06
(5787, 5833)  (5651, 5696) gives 1.06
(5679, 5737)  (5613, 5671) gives 1.04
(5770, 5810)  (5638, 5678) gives 1.06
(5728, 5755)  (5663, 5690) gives 1.04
